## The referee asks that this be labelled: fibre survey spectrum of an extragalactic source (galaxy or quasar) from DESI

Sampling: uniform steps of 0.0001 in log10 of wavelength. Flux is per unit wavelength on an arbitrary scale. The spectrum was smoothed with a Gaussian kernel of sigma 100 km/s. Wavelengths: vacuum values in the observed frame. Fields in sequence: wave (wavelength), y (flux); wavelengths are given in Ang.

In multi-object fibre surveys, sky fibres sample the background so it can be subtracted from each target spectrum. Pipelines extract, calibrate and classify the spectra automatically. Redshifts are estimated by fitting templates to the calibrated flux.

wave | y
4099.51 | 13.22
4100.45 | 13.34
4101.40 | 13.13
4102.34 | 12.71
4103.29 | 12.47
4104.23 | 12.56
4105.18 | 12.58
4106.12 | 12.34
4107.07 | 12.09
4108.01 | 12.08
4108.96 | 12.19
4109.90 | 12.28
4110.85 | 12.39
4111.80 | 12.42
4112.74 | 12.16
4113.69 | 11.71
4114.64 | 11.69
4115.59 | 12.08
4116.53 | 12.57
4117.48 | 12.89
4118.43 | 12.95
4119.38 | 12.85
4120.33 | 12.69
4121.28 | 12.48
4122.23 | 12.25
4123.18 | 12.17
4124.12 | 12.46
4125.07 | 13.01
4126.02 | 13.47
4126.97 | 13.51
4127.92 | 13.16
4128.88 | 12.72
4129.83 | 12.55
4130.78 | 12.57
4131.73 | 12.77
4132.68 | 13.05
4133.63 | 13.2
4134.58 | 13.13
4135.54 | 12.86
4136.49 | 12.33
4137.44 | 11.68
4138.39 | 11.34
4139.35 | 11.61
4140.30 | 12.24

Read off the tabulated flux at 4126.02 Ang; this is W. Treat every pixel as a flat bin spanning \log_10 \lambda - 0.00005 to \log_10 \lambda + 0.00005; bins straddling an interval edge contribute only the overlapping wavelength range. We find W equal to 13.47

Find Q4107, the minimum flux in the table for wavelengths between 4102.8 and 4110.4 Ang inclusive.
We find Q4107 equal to 12.08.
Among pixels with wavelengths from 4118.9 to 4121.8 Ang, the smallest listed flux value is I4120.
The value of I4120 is 12.48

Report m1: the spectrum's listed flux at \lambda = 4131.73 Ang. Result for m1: 12.77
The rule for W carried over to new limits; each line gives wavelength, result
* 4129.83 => 12.55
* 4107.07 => 12.09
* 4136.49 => 12.33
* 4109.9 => 12.28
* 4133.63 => 13.2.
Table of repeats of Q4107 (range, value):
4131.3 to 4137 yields 12.33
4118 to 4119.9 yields 12.85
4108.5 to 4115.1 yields 11.69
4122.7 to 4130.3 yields 12.17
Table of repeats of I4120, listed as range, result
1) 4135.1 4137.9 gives 11.68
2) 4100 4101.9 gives 13.13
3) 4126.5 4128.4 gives 13.16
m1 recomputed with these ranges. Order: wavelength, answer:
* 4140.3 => 12.24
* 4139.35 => 11.61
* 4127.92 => 13.16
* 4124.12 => 12.46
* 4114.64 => 11.69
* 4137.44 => 11.68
